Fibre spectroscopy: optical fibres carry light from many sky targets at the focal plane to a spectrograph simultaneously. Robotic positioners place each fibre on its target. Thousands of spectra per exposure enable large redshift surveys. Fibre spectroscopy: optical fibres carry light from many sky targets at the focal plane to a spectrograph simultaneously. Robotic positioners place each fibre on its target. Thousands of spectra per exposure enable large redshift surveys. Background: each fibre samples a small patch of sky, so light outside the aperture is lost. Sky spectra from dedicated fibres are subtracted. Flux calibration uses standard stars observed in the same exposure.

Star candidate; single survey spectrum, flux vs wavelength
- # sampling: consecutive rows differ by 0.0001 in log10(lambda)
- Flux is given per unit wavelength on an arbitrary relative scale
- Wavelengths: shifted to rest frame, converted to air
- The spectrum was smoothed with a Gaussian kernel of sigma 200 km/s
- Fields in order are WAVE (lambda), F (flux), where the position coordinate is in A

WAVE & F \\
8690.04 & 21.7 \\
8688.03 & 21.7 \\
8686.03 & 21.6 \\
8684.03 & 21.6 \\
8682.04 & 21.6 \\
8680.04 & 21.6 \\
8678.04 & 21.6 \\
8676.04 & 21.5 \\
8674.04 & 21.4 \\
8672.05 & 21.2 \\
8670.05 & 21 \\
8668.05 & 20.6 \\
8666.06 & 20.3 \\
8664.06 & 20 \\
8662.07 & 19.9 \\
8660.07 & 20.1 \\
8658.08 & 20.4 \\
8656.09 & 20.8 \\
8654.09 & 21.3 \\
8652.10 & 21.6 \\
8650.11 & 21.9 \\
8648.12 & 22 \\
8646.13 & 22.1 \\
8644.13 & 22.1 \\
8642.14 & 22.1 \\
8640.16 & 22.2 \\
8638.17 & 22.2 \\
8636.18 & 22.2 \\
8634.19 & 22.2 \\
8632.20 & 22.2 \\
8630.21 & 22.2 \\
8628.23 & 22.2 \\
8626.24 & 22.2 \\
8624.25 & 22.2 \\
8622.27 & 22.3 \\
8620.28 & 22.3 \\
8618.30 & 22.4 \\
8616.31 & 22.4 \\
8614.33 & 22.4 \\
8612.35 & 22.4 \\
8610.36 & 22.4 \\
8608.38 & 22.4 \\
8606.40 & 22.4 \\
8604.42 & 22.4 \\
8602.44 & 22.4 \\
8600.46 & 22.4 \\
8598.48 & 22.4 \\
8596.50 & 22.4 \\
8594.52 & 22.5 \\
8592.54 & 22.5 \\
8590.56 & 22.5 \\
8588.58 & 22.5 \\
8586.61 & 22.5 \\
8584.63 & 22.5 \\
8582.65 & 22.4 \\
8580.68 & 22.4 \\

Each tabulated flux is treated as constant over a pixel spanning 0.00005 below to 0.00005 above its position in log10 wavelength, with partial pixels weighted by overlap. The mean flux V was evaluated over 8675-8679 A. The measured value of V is 21.5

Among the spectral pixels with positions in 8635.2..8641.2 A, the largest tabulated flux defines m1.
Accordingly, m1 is 22.2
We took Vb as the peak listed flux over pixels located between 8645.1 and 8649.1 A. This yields 22.1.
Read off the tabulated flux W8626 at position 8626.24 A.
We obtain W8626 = 22.2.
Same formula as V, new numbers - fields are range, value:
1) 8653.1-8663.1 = 20.5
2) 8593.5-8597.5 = 22.4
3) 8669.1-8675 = 21.2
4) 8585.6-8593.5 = 22.5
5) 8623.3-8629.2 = 22.2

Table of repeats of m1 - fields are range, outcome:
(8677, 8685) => 21.6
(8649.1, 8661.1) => 21.9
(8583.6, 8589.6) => 22.5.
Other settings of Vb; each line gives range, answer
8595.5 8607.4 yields 22.4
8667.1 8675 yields 21.4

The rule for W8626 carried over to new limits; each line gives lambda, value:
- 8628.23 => 22.2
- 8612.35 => 22.4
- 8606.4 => 22.4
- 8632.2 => 22.2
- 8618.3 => 22.4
